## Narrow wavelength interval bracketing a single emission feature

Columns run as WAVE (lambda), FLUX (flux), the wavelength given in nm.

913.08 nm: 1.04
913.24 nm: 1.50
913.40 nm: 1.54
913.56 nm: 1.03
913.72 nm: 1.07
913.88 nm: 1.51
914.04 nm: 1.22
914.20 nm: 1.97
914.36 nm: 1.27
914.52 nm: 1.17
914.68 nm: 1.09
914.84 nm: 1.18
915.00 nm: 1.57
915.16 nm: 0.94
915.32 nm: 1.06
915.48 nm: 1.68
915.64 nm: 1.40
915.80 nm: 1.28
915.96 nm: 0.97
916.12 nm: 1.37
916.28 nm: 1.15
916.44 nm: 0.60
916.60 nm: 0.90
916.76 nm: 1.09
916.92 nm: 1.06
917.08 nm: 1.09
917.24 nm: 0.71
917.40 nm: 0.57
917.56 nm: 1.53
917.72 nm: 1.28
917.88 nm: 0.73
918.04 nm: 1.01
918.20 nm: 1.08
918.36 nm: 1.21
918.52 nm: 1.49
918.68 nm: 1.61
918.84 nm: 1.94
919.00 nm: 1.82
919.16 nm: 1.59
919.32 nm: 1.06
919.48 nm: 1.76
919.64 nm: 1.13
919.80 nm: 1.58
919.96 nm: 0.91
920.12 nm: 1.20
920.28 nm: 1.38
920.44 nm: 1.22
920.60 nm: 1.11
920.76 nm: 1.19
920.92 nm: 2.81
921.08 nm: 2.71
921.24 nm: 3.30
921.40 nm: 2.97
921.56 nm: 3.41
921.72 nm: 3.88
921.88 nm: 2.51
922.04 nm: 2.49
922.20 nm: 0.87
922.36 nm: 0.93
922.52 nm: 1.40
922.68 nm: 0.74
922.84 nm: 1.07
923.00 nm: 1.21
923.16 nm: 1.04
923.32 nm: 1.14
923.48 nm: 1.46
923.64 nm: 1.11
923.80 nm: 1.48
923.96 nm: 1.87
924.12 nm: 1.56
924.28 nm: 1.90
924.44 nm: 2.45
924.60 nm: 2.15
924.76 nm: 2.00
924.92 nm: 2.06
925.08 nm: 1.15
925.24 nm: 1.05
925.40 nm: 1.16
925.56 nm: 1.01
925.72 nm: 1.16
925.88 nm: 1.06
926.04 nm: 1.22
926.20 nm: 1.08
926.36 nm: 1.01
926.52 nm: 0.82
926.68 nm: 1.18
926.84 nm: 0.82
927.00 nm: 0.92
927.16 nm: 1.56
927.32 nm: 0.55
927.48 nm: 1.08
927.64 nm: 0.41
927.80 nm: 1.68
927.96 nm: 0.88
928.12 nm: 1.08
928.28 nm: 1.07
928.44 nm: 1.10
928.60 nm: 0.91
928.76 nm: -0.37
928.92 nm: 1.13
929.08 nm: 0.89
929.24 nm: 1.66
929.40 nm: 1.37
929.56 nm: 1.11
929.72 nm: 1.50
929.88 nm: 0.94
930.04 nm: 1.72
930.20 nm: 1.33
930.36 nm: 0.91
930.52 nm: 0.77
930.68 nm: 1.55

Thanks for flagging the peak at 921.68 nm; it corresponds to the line Halpha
